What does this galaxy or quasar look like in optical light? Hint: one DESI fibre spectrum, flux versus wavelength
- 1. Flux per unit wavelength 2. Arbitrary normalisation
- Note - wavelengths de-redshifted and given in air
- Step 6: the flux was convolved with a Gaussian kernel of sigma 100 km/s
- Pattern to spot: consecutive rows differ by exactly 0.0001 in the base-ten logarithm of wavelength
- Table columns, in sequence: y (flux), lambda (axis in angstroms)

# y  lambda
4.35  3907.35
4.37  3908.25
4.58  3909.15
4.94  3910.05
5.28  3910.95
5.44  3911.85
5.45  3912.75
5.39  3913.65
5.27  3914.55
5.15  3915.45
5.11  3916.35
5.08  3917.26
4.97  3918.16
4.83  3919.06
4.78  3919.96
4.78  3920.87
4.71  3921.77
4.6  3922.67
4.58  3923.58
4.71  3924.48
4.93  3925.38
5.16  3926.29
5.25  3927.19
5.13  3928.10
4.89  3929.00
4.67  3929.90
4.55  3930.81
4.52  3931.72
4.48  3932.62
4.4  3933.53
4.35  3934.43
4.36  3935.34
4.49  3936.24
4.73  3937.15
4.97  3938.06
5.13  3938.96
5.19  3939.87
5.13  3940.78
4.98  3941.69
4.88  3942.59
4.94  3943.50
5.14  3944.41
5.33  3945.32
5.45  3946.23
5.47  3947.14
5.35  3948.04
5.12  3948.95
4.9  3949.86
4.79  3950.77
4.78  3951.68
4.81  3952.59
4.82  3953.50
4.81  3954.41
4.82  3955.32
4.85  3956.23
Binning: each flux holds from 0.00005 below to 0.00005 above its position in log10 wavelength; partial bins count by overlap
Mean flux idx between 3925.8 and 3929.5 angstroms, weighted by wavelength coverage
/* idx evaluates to 5.1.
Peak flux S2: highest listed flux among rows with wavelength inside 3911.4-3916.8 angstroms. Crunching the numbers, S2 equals 5.45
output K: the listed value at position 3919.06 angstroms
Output 4.83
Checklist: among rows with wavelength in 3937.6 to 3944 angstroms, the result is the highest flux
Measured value 5.19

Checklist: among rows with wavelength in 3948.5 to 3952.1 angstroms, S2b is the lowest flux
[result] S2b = 4.78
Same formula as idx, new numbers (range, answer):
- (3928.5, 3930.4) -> 4.8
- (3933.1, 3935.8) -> 4.38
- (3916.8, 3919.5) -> 4.95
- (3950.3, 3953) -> 4.79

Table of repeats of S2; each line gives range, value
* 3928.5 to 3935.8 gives 4.89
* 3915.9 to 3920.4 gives 5.11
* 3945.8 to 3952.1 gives 5.47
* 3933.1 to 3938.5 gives 4.97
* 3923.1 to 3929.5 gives 5.25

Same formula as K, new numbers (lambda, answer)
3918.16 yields 4.97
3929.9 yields 4.67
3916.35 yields 5.11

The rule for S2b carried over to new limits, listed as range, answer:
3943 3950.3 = 4.9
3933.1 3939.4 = 4.35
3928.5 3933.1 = 4.48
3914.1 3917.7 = 5.08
